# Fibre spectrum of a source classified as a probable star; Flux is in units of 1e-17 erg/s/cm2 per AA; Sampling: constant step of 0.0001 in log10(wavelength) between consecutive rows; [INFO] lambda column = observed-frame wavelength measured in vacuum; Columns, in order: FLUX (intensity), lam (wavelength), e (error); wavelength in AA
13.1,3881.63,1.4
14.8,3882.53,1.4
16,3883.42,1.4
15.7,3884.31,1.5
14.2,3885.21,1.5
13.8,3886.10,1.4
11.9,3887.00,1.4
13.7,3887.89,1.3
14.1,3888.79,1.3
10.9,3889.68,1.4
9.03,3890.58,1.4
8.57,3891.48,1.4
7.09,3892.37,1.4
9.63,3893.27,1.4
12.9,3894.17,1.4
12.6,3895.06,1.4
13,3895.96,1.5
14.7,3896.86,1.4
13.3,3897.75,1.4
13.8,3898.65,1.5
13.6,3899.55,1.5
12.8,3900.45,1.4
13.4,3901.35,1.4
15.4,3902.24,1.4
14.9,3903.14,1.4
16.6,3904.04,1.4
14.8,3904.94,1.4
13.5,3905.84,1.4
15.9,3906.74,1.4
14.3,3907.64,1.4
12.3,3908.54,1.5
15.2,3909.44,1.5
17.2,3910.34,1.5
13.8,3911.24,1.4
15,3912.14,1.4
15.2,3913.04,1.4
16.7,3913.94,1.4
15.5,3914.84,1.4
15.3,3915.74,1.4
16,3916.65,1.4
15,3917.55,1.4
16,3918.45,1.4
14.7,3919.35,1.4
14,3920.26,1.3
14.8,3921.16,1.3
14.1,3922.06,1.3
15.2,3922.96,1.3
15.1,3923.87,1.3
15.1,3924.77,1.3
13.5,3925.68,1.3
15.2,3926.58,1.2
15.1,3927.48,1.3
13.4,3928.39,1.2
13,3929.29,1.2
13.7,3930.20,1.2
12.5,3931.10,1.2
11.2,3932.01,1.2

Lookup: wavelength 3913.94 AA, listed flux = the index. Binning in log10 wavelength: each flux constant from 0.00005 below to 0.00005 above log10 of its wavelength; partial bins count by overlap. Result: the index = 16.7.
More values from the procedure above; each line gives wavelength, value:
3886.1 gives 13.8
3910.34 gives 17.2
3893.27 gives 9.63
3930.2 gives 13.7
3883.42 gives 16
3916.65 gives 16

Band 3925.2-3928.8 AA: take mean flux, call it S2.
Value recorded 14.3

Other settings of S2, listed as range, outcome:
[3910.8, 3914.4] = 15.2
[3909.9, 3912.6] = 15.3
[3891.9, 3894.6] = 9.84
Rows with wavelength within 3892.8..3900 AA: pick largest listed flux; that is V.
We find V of 14.7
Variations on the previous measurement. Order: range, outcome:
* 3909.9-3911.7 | 17.2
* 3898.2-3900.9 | 13.8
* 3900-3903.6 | 15.4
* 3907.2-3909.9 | 15.2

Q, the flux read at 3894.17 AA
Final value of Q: 12.9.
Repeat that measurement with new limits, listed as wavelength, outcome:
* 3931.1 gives 12.5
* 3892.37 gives 7.09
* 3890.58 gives 9.03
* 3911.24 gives 13.8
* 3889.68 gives 10.9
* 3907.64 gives 14.3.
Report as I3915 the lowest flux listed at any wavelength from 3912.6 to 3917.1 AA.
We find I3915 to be 15.2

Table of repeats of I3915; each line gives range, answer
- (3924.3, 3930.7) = 13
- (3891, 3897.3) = 7.09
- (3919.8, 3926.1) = 13.5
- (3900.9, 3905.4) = 13.4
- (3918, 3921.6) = 14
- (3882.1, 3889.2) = 11.9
